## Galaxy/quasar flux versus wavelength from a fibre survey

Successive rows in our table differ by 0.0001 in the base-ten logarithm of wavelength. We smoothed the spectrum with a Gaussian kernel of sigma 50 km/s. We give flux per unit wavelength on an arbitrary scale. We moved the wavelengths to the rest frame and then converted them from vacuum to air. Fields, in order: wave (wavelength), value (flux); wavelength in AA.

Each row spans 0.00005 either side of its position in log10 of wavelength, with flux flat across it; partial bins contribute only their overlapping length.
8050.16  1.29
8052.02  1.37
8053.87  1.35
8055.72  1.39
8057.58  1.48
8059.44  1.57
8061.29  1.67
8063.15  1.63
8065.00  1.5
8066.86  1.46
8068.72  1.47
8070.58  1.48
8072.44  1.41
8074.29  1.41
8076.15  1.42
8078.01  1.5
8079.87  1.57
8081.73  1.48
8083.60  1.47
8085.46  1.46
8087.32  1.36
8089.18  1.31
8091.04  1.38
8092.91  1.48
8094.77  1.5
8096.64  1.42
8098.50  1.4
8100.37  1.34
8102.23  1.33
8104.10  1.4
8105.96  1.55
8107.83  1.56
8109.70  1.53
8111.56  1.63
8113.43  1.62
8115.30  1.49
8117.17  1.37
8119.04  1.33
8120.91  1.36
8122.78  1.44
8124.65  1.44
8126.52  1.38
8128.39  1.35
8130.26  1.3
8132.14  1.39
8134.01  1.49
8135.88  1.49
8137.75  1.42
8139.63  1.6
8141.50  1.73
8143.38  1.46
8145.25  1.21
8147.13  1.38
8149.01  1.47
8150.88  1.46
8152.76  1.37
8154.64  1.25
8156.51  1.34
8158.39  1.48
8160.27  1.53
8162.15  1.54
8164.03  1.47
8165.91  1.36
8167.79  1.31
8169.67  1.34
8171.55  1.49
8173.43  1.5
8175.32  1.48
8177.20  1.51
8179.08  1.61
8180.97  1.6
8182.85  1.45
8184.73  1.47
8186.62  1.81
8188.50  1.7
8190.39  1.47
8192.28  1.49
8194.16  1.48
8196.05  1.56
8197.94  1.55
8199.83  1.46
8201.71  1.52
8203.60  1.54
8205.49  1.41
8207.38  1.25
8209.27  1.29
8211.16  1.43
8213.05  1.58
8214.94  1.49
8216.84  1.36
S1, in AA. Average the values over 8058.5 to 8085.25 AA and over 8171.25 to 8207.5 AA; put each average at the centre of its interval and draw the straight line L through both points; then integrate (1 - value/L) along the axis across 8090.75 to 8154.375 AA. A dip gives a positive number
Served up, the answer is 2.9 AA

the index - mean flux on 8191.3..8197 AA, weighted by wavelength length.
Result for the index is 1.51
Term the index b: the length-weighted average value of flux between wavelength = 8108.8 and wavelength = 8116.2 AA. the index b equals 1.57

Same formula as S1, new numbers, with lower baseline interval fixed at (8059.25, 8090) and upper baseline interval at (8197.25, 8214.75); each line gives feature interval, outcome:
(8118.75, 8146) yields 0.7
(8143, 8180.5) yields 0.7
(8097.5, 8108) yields 0.4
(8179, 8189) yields -1.0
